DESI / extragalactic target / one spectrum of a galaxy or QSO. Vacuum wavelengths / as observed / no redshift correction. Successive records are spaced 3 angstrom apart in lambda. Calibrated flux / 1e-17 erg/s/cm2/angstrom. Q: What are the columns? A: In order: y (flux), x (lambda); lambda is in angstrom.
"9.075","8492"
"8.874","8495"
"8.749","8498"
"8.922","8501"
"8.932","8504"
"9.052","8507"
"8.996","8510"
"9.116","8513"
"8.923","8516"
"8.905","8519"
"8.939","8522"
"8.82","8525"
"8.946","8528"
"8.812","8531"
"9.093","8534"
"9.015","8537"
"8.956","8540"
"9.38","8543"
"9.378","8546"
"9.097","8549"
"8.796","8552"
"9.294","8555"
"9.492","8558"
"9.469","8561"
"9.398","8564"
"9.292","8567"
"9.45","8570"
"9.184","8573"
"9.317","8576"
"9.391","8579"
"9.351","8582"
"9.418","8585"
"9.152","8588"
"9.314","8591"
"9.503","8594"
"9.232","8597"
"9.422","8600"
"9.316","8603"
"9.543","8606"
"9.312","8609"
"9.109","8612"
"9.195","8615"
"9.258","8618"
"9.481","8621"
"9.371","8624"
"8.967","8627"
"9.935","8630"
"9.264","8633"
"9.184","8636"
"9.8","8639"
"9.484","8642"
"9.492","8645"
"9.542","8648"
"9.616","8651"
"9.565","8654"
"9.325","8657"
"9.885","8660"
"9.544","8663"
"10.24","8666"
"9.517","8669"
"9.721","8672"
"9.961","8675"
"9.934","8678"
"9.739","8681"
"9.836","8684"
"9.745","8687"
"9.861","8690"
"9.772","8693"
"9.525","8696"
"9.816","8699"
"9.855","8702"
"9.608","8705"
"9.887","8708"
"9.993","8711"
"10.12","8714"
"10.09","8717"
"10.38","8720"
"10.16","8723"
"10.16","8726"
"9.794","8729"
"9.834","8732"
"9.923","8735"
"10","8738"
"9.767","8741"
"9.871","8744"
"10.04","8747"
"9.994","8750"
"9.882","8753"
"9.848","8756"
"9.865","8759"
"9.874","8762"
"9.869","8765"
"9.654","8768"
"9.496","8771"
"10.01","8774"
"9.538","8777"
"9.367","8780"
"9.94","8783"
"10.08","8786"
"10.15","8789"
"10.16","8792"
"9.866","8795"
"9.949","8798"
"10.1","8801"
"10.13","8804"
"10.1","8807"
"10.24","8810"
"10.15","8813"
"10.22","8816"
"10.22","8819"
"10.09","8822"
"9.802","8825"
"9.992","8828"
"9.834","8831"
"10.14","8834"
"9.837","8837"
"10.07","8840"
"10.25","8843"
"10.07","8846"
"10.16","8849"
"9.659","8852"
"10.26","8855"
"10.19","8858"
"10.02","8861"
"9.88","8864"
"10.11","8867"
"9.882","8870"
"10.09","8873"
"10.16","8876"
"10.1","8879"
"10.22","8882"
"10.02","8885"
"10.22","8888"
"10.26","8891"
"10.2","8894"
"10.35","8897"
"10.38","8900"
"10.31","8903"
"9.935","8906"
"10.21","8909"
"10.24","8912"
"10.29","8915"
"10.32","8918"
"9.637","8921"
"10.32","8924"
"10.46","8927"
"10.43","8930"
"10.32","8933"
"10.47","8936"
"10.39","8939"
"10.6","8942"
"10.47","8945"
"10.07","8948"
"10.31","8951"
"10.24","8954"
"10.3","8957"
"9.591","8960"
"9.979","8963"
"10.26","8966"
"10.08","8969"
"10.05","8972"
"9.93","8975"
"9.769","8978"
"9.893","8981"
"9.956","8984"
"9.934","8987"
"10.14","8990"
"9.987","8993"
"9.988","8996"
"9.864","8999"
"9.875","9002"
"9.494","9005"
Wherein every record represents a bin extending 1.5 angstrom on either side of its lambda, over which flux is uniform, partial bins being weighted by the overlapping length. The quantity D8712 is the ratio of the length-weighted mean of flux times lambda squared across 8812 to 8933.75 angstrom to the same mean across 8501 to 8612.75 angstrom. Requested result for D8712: 1.19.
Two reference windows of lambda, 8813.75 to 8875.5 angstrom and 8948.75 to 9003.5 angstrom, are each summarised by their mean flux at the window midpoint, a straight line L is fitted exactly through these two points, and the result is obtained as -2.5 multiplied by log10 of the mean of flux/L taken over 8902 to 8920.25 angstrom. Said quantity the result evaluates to -0.02 mag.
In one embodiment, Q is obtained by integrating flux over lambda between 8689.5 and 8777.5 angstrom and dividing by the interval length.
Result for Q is 9.89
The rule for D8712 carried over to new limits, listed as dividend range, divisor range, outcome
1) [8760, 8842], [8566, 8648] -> 1.11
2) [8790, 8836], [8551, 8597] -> 1.14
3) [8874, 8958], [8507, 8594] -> 1.22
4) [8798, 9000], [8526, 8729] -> 1.13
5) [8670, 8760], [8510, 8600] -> 1.12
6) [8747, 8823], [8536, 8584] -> 1.13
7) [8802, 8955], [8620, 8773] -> 1.08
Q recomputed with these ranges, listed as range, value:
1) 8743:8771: 9.86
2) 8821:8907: 10.1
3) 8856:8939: 10.2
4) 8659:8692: 9.81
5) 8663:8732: 9.89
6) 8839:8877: 10.1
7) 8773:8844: 10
